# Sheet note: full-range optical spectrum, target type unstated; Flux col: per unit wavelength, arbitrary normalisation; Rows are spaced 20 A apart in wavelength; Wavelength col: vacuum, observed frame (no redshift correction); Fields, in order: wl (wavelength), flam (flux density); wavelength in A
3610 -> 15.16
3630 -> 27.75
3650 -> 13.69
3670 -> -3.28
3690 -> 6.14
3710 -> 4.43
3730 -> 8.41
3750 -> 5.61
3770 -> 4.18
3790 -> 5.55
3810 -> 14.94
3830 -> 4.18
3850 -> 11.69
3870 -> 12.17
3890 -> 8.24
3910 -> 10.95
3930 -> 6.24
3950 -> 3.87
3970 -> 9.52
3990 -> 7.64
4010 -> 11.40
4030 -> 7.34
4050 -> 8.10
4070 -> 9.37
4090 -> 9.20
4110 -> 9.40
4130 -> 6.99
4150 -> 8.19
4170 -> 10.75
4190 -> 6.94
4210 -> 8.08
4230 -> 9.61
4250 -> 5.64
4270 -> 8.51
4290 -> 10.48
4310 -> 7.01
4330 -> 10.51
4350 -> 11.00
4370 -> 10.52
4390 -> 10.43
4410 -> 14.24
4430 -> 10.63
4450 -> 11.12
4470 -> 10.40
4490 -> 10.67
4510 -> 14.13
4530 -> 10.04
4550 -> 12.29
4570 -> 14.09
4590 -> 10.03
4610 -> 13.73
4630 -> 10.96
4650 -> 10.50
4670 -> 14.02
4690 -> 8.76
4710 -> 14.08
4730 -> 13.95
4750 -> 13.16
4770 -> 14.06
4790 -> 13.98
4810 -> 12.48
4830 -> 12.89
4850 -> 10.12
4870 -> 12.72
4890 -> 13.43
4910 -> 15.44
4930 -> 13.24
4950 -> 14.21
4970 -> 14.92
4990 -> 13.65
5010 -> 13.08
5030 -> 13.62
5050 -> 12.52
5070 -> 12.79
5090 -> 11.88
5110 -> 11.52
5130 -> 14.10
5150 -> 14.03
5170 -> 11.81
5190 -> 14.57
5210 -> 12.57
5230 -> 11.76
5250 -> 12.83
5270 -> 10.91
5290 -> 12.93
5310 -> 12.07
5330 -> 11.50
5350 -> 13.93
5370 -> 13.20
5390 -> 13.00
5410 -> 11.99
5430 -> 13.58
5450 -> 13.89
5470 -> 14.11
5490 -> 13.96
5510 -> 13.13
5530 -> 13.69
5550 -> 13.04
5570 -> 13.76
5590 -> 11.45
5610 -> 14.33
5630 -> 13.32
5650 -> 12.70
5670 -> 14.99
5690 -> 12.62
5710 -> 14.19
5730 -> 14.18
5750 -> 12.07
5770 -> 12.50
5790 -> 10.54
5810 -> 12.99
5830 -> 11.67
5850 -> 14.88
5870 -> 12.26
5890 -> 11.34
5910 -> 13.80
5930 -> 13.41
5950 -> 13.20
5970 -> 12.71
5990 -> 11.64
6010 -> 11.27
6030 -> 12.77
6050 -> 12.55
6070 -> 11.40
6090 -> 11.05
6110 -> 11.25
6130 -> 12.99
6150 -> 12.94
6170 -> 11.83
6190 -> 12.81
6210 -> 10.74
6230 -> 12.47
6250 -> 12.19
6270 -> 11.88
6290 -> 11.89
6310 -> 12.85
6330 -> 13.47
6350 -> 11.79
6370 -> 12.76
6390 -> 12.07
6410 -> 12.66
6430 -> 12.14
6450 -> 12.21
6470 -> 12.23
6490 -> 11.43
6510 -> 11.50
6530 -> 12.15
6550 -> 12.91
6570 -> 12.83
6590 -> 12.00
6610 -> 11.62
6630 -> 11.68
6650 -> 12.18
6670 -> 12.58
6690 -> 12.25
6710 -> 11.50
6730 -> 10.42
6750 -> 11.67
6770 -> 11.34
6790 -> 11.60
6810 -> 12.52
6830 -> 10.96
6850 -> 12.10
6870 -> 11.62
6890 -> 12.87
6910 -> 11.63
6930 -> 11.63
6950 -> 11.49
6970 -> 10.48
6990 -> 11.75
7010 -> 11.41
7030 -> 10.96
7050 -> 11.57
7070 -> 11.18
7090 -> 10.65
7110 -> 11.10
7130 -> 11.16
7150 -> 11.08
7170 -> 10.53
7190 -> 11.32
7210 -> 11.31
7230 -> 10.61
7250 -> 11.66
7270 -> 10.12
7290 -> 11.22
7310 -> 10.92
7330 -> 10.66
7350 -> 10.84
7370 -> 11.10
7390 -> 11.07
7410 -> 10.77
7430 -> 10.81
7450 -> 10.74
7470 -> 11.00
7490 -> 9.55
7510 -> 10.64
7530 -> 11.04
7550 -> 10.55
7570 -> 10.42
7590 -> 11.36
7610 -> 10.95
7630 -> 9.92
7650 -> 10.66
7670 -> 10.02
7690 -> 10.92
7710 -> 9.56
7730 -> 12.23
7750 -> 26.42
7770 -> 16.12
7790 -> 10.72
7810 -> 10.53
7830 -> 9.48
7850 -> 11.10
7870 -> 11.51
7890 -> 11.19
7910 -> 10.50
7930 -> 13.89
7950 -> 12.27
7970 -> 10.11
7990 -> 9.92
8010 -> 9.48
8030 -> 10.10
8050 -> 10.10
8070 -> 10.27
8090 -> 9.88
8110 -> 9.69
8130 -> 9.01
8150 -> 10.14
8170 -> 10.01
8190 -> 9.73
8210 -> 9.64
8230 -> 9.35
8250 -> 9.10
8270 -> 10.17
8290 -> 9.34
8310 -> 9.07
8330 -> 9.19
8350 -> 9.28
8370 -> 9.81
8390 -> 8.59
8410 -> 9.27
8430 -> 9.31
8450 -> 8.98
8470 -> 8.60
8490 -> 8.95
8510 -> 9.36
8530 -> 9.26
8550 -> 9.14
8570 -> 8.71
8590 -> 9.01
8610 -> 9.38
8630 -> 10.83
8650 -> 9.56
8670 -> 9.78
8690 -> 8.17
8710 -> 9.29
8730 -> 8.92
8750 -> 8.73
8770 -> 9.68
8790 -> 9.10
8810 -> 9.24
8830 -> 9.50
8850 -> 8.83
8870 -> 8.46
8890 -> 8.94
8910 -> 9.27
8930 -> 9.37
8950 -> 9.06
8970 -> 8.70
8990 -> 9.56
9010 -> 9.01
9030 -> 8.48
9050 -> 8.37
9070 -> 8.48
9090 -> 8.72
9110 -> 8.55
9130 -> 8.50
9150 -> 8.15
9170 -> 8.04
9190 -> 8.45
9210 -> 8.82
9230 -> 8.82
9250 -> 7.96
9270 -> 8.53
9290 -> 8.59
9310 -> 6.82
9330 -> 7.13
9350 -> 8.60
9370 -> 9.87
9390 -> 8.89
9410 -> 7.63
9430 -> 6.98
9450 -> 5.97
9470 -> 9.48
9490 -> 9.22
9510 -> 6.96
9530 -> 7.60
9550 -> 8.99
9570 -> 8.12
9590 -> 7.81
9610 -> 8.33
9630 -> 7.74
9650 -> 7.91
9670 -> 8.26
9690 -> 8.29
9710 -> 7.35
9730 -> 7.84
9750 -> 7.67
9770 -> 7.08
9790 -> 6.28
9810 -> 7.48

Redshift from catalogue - 0.180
